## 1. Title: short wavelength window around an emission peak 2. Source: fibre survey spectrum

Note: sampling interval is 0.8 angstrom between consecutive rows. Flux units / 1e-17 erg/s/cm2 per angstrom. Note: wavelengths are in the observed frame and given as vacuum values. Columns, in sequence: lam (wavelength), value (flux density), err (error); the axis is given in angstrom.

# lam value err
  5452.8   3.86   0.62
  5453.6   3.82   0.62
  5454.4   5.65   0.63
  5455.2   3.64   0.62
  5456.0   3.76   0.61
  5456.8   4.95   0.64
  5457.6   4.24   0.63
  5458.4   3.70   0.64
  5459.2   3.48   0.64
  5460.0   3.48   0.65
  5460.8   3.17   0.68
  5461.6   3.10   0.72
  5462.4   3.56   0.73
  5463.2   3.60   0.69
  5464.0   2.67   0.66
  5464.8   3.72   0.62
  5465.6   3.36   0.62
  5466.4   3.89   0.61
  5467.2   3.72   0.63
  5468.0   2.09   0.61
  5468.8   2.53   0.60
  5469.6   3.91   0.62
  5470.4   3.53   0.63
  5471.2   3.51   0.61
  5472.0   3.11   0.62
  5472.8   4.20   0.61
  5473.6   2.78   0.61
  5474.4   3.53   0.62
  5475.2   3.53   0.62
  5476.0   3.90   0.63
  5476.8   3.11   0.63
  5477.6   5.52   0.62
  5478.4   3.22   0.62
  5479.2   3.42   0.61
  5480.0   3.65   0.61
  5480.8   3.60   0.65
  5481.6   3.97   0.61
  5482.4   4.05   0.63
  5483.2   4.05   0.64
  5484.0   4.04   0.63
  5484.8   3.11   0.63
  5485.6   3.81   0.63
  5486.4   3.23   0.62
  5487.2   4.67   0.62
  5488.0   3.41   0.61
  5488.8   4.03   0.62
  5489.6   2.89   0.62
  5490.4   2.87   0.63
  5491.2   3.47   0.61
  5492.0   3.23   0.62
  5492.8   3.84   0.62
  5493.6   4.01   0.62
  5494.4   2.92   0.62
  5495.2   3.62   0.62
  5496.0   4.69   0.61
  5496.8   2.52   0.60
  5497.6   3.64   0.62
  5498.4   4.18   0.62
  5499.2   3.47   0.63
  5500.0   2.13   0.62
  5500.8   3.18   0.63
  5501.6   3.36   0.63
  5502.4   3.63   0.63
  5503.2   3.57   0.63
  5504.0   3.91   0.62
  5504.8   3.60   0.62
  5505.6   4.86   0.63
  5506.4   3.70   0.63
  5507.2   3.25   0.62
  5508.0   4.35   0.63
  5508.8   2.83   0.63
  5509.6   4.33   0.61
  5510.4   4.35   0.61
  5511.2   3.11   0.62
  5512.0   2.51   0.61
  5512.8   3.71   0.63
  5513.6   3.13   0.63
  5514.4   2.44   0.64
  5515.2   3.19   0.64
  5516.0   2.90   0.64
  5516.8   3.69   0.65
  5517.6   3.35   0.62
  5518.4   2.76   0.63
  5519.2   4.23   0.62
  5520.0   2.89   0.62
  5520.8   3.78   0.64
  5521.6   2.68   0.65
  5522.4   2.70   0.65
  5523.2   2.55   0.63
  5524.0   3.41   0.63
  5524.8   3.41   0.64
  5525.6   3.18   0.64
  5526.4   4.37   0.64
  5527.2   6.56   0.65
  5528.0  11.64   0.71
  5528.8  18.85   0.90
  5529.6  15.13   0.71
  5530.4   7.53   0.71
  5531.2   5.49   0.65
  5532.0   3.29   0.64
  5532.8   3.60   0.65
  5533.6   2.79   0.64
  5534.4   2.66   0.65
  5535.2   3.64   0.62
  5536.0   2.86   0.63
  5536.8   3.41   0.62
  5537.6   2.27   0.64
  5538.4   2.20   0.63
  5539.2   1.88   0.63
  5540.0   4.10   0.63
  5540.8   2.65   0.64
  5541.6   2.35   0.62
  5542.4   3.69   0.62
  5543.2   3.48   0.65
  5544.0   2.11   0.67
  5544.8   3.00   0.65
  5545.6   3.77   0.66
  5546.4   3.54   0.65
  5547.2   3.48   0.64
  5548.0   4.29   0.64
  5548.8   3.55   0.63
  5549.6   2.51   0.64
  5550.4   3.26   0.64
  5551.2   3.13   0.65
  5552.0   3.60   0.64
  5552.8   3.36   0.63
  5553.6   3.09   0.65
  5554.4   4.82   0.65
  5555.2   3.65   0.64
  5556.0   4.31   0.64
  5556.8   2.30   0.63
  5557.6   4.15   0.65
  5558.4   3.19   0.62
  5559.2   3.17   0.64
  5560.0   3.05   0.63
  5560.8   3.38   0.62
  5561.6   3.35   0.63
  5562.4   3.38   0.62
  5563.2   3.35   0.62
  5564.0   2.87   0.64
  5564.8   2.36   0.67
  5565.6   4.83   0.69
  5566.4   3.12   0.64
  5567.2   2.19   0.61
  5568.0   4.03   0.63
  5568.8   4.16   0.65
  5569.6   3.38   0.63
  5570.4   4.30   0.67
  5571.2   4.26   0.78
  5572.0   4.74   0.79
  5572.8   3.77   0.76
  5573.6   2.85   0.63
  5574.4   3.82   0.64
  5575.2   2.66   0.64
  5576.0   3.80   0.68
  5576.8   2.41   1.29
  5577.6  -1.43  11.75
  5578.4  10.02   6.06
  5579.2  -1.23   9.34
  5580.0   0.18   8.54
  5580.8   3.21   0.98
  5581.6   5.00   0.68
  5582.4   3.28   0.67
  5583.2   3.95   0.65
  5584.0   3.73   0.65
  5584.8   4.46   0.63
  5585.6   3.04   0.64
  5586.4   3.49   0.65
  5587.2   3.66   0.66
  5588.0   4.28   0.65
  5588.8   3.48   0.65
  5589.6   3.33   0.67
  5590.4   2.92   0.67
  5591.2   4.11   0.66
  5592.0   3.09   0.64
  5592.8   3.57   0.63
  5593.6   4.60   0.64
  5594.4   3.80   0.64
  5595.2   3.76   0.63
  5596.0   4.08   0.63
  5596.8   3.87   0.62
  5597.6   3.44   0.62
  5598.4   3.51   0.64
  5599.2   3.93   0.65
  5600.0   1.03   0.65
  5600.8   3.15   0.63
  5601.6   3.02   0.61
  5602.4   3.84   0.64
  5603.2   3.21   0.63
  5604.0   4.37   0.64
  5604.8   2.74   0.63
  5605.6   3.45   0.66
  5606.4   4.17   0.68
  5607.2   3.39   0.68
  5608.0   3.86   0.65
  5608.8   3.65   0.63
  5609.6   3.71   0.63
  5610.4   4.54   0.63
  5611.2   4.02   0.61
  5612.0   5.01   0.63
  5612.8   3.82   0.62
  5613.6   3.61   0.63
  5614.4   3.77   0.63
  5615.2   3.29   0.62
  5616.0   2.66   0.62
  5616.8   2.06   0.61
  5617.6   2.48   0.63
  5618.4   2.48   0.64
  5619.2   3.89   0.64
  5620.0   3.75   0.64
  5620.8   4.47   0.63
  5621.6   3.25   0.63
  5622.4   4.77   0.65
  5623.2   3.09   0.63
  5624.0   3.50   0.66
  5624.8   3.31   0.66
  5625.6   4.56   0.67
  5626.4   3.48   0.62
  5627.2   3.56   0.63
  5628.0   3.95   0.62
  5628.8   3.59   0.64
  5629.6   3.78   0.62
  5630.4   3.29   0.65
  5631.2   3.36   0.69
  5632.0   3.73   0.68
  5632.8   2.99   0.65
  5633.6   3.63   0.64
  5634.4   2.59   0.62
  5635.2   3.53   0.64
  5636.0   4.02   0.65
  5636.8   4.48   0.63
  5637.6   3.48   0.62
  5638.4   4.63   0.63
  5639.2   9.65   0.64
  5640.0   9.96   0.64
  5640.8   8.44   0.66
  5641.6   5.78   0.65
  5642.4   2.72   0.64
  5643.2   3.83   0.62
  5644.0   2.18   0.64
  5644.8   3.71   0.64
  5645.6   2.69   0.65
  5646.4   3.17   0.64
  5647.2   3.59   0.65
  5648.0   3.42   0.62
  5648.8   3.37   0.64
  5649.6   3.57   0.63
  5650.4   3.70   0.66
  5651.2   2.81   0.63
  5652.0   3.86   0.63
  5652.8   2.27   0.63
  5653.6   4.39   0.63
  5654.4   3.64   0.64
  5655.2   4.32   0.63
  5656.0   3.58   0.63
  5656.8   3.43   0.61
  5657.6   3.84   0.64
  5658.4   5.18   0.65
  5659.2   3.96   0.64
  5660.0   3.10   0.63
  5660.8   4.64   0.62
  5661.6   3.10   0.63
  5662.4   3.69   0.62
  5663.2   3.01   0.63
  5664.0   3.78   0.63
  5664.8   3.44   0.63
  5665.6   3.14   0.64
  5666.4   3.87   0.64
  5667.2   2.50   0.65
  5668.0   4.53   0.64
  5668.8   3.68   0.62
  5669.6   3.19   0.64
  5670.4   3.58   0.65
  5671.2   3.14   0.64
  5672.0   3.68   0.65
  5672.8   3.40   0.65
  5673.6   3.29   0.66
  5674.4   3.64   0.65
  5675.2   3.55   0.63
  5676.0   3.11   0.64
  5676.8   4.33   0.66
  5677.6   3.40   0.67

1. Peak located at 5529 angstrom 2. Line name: H-beta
